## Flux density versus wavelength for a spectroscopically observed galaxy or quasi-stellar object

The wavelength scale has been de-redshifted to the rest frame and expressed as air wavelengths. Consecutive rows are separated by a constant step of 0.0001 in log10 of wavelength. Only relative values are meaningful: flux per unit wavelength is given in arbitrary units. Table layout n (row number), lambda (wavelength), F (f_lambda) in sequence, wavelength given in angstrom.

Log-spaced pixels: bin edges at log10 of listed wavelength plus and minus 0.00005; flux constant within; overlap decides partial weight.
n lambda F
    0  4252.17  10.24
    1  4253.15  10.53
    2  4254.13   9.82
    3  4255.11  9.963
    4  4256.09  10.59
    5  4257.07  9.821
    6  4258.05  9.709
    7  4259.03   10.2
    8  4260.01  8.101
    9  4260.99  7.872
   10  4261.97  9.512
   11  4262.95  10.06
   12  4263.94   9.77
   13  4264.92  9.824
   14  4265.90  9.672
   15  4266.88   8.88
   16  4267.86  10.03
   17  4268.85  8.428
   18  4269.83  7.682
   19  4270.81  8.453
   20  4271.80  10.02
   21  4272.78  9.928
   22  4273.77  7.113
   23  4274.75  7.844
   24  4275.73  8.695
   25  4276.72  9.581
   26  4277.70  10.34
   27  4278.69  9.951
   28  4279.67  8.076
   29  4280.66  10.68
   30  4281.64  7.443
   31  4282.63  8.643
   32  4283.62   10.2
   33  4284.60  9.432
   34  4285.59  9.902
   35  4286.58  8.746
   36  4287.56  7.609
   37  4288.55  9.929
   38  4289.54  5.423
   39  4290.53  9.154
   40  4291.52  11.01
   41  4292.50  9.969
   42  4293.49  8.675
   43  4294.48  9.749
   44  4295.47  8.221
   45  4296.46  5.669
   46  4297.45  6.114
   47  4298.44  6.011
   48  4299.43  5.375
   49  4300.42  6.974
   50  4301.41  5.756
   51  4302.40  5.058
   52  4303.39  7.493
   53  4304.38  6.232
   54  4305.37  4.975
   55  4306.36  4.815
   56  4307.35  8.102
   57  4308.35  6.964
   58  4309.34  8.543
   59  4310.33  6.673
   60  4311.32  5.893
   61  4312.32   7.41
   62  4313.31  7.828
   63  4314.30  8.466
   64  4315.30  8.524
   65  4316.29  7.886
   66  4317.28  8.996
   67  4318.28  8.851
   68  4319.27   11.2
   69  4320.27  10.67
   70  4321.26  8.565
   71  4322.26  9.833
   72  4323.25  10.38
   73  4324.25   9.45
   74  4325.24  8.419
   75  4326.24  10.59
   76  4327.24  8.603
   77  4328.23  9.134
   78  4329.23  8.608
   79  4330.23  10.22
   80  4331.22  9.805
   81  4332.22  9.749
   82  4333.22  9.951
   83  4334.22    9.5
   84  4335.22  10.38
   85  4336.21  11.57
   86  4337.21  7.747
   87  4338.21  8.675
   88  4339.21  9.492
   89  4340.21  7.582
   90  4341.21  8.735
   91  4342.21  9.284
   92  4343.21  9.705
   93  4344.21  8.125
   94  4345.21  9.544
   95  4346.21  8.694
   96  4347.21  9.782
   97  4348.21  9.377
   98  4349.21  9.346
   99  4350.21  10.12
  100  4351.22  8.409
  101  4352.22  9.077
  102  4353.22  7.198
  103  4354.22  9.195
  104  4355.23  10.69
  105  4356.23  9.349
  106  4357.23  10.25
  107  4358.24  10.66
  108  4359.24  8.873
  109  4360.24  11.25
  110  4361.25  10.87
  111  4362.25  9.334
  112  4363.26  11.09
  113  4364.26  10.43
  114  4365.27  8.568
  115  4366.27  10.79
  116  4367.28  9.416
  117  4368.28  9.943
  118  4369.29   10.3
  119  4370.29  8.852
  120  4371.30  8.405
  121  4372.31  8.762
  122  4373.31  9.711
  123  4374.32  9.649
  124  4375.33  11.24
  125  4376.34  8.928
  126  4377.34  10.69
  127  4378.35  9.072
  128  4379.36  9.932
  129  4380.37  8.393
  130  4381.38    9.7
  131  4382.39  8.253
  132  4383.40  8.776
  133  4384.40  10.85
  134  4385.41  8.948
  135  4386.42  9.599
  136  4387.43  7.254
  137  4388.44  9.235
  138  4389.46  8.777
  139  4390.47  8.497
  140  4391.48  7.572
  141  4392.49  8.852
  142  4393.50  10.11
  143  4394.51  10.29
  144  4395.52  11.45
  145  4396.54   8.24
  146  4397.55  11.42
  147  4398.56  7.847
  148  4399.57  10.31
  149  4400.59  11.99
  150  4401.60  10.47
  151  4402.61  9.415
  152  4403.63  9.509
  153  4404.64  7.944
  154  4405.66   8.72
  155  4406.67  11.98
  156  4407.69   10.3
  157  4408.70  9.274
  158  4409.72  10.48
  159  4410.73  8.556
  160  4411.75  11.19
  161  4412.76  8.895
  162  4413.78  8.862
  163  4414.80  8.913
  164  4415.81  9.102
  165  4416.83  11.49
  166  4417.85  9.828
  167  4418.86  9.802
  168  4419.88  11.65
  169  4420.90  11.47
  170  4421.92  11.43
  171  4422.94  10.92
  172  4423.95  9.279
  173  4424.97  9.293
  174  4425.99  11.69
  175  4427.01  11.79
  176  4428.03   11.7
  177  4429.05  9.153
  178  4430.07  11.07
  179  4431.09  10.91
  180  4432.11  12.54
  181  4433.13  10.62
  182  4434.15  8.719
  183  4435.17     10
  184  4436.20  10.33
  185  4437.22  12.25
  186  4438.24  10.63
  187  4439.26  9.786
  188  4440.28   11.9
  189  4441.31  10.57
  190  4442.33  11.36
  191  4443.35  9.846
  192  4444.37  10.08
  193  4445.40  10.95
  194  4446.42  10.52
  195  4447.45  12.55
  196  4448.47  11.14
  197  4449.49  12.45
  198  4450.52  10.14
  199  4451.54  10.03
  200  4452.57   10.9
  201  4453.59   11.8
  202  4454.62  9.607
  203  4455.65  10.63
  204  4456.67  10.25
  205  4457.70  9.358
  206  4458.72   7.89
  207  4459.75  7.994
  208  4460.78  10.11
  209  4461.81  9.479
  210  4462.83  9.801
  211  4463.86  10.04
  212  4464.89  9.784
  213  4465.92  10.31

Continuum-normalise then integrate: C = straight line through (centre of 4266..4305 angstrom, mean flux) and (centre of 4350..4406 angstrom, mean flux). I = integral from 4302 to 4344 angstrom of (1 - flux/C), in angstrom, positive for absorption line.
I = 1.1 angstrom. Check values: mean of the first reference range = 8.32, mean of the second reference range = 9.52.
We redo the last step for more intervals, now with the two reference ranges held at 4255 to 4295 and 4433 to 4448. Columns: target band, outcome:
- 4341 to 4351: 0.6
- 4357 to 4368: -0.2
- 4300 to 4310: 3.1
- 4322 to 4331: 0.2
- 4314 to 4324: 0.2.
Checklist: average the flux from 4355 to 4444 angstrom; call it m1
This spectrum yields 9.97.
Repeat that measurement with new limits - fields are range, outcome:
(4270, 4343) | 8.52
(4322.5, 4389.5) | 9.46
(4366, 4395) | 9.33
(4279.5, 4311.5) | 7.69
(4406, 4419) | 9.89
